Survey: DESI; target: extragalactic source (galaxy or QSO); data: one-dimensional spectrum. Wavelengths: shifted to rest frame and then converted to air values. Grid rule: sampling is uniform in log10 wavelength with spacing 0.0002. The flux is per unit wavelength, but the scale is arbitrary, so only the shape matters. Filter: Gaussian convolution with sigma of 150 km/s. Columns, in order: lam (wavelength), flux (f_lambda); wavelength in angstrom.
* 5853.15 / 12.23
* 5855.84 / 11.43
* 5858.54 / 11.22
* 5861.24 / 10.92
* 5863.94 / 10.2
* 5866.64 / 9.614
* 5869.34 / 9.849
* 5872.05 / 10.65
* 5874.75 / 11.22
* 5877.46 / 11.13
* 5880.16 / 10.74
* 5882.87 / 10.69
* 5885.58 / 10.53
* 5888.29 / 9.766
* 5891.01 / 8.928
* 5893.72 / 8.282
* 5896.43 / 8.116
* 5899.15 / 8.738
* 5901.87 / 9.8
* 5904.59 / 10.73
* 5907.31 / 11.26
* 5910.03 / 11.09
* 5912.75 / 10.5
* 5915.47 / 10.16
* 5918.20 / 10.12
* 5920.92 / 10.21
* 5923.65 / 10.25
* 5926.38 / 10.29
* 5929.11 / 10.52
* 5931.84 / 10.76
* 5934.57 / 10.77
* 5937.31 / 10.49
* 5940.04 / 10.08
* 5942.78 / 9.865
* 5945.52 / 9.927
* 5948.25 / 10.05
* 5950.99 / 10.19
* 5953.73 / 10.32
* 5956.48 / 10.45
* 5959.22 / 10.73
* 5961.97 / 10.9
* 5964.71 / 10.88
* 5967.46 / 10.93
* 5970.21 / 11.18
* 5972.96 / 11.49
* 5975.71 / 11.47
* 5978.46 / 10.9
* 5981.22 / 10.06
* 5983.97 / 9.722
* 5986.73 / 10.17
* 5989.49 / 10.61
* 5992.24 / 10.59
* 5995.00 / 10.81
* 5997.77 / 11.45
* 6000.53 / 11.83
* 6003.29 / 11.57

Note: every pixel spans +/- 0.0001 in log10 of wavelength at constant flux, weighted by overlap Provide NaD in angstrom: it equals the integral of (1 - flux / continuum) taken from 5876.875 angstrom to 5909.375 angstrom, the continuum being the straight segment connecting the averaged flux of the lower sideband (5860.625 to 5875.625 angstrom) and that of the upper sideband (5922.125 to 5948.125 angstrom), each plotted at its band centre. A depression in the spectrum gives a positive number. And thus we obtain 1.4 angstrom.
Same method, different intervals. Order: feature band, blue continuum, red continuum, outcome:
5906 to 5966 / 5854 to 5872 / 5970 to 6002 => 1.7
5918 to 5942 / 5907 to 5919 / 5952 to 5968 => 0.5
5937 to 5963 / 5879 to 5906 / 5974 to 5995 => -0.2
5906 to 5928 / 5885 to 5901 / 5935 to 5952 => -2.2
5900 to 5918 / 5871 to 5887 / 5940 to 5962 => 0.1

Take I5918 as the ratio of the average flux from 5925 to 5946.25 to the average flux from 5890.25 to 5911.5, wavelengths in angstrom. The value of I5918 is 1.07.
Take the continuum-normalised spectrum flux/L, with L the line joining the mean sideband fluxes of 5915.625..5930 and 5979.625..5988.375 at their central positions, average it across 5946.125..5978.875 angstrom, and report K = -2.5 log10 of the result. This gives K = -0.070 mag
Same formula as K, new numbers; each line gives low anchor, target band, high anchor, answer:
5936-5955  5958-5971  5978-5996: -0.07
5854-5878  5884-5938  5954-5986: 0.07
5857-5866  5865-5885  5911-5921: 0.00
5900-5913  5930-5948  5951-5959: 0.02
